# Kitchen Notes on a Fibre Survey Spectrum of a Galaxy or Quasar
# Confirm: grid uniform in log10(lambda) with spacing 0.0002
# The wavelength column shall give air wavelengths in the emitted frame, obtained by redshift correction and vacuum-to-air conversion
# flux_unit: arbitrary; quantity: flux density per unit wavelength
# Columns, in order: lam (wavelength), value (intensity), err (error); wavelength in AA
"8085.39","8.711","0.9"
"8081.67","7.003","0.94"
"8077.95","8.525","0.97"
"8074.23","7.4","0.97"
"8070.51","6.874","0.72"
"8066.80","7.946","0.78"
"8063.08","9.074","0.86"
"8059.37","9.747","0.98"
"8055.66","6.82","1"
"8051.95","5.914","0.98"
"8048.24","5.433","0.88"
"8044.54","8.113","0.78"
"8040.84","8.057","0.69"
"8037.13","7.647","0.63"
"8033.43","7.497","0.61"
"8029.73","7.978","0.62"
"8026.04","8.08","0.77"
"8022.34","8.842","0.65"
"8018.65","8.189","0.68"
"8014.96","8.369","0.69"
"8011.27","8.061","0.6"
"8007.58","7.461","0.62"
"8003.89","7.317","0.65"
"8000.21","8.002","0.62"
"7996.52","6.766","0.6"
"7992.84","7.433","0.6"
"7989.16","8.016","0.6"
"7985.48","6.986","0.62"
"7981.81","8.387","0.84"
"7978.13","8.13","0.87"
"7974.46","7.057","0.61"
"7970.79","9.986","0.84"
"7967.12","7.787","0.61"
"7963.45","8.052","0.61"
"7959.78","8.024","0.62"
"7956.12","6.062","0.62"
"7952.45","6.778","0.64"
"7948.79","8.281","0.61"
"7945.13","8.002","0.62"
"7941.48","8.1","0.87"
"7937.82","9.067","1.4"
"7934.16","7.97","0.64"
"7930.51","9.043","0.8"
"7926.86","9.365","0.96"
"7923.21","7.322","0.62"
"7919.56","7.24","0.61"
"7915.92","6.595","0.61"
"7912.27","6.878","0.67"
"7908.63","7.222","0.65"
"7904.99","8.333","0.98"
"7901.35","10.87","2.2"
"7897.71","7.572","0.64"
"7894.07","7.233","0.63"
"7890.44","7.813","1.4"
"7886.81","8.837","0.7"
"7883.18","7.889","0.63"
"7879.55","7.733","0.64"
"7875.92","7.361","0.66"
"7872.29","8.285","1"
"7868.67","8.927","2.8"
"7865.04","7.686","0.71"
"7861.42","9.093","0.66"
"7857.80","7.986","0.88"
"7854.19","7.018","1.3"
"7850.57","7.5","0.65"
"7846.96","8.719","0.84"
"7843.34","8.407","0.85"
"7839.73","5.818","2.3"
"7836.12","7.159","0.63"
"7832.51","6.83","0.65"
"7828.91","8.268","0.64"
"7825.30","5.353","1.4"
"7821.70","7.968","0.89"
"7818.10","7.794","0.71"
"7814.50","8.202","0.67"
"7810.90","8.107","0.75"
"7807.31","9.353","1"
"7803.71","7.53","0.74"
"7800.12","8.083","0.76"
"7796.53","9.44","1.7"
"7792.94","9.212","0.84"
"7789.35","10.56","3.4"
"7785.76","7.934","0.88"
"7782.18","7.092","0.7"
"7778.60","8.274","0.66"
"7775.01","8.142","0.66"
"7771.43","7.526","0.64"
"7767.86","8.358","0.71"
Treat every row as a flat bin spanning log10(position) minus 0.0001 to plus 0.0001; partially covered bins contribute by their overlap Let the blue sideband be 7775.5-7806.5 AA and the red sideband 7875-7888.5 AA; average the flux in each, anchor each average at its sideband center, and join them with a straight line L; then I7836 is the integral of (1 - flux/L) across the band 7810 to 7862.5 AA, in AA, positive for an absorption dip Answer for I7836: 4.2 AA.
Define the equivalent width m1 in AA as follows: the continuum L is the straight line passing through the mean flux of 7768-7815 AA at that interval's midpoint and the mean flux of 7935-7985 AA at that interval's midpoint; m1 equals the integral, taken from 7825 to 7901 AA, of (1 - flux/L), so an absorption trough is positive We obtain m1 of 3.90 AA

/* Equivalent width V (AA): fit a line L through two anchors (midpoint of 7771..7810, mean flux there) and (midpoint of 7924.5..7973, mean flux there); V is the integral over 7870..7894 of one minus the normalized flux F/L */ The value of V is 1.0 AA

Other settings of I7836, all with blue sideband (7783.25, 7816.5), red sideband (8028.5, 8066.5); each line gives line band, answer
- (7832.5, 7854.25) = 2.7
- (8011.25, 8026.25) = -1.2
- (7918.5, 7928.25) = 0.2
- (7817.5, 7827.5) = 1.8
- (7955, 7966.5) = 0.7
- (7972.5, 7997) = 0.9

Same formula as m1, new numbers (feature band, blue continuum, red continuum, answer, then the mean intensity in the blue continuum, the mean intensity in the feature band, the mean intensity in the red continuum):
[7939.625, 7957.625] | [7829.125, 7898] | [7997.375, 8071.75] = 0.7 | 7.8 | 7.47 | 7.76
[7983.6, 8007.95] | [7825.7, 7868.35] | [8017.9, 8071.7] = 0.9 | 7.65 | 7.43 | 7.75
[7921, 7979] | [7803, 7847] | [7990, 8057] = -3.6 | 7.61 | 8.06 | 7.57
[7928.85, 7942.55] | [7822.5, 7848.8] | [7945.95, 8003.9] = -1.8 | 7.25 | 8.56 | 7.71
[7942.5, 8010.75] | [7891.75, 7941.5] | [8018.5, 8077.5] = 1.7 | 8.05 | 7.71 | 7.73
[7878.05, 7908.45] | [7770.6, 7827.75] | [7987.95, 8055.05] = -1.2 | 8.17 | 8.23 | 7.6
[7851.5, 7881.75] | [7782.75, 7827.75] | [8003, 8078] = 0.5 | 8.26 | 7.99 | 7.77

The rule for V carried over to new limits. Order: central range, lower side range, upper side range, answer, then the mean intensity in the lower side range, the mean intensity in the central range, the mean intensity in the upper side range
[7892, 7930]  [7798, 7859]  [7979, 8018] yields -1.1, 7.66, 7.9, 7.71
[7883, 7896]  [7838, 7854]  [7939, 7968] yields -0.6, 7.56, 7.95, 7.66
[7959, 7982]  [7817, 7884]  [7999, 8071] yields -1.3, 7.67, 8.2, 7.79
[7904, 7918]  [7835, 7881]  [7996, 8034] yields 1.2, 7.83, 7.2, 7.92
